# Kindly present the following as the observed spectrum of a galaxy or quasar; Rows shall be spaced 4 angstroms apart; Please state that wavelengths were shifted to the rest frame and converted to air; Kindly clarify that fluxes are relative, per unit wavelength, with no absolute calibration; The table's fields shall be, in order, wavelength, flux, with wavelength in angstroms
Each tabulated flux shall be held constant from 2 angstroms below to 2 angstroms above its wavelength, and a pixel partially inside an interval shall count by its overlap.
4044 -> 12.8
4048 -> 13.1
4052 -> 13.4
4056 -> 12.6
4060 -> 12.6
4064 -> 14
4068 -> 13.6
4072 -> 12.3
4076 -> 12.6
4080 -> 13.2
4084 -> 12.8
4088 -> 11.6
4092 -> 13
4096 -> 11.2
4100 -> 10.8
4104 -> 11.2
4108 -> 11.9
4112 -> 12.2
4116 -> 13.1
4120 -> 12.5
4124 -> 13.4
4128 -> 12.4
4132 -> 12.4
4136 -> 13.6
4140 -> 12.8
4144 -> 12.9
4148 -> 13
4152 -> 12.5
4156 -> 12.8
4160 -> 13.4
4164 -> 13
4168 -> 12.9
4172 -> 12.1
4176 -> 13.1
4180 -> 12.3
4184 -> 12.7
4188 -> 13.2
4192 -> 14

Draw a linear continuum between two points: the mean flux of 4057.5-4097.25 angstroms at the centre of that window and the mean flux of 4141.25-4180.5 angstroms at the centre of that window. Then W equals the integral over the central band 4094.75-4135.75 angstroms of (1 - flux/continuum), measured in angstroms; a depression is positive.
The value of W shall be 1.8 angstroms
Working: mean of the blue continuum 12.7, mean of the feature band 12.2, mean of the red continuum 12.8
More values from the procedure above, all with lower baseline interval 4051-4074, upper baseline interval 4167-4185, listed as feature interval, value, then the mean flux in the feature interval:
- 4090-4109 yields 1.93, 11.6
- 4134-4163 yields -0.65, 13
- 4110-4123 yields 0.19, 12.7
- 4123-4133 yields 0.08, 12.7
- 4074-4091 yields 0.54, 12.6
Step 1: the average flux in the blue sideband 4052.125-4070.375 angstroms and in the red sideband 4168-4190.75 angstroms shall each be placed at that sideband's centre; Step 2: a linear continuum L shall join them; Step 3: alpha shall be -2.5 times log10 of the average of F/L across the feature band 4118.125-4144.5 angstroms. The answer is 0.01 mag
